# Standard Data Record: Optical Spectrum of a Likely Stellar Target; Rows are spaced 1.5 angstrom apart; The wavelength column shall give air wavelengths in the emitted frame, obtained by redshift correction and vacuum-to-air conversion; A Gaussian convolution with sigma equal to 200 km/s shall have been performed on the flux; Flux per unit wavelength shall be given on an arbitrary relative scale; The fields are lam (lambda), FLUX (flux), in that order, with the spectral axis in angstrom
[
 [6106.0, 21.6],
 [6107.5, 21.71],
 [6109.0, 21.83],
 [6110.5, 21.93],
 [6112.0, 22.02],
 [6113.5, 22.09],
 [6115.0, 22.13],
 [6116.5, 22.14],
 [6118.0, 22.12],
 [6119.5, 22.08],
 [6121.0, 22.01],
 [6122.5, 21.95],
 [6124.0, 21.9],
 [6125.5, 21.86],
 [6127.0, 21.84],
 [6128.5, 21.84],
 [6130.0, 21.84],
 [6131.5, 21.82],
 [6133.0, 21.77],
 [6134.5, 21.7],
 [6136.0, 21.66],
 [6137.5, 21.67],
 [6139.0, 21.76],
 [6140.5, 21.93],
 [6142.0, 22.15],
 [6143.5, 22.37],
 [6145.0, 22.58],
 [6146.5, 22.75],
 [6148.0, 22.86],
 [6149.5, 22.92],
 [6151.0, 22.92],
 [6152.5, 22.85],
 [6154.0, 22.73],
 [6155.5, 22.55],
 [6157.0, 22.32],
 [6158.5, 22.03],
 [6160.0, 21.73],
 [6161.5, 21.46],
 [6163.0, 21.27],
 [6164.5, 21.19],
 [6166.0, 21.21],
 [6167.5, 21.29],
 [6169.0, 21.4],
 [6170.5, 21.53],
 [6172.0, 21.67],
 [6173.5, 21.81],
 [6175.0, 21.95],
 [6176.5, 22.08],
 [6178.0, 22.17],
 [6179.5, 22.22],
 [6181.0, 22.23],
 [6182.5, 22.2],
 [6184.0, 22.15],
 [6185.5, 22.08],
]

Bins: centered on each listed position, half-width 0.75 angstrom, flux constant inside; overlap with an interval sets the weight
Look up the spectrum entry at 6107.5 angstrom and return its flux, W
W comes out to 21.71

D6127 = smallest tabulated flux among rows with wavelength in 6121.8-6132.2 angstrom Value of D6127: 21.82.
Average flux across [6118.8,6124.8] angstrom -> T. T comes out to 22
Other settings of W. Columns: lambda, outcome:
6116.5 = 22.14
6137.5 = 21.67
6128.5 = 21.84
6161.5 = 21.46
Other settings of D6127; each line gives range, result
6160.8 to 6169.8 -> 21.19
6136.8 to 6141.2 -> 21.67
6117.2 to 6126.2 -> 21.86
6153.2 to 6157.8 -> 22.32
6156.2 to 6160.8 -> 21.73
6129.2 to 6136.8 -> 21.66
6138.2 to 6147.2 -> 21.76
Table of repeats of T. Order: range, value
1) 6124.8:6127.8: 21.8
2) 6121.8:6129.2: 21.9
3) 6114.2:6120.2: 22.1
